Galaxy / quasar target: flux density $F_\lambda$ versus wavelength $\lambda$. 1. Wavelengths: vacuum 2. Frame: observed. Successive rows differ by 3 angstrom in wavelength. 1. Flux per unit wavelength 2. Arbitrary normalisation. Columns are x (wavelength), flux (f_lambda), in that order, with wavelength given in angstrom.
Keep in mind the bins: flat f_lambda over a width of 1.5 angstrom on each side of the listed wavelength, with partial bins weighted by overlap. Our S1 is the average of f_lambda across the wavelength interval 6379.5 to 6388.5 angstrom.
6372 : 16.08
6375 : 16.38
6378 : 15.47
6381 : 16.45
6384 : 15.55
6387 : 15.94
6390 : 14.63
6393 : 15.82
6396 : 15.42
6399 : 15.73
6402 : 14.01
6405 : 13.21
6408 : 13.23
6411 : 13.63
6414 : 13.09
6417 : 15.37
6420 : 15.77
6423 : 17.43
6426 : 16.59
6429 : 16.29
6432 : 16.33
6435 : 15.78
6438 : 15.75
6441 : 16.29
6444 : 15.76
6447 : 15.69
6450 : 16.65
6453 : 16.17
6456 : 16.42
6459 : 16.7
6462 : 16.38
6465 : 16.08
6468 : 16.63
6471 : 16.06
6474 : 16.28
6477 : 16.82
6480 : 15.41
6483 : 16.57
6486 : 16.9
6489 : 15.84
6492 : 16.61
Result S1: 16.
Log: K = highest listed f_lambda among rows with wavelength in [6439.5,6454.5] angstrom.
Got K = 16.65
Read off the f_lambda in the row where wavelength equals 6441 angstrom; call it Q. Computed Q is 16.29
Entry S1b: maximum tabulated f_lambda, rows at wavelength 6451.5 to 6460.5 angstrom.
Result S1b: 16.7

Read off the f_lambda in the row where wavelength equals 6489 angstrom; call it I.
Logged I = 15.84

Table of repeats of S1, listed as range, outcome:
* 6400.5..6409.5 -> 13.5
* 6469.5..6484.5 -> 16.2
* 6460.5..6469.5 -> 16.4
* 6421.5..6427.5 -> 17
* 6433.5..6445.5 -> 15.9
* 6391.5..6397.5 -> 15.6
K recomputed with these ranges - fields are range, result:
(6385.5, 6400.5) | 15.94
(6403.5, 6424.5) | 17.43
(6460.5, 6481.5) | 16.82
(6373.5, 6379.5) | 16.38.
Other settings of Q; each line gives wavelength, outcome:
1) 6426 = 16.59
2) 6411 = 13.63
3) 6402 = 14.01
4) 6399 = 15.73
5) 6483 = 16.57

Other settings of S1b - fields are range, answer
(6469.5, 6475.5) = 16.28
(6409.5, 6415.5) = 13.63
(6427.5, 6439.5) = 16.33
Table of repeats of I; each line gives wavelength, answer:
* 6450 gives 16.65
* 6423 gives 17.43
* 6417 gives 15.37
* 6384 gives 15.55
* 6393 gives 15.82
